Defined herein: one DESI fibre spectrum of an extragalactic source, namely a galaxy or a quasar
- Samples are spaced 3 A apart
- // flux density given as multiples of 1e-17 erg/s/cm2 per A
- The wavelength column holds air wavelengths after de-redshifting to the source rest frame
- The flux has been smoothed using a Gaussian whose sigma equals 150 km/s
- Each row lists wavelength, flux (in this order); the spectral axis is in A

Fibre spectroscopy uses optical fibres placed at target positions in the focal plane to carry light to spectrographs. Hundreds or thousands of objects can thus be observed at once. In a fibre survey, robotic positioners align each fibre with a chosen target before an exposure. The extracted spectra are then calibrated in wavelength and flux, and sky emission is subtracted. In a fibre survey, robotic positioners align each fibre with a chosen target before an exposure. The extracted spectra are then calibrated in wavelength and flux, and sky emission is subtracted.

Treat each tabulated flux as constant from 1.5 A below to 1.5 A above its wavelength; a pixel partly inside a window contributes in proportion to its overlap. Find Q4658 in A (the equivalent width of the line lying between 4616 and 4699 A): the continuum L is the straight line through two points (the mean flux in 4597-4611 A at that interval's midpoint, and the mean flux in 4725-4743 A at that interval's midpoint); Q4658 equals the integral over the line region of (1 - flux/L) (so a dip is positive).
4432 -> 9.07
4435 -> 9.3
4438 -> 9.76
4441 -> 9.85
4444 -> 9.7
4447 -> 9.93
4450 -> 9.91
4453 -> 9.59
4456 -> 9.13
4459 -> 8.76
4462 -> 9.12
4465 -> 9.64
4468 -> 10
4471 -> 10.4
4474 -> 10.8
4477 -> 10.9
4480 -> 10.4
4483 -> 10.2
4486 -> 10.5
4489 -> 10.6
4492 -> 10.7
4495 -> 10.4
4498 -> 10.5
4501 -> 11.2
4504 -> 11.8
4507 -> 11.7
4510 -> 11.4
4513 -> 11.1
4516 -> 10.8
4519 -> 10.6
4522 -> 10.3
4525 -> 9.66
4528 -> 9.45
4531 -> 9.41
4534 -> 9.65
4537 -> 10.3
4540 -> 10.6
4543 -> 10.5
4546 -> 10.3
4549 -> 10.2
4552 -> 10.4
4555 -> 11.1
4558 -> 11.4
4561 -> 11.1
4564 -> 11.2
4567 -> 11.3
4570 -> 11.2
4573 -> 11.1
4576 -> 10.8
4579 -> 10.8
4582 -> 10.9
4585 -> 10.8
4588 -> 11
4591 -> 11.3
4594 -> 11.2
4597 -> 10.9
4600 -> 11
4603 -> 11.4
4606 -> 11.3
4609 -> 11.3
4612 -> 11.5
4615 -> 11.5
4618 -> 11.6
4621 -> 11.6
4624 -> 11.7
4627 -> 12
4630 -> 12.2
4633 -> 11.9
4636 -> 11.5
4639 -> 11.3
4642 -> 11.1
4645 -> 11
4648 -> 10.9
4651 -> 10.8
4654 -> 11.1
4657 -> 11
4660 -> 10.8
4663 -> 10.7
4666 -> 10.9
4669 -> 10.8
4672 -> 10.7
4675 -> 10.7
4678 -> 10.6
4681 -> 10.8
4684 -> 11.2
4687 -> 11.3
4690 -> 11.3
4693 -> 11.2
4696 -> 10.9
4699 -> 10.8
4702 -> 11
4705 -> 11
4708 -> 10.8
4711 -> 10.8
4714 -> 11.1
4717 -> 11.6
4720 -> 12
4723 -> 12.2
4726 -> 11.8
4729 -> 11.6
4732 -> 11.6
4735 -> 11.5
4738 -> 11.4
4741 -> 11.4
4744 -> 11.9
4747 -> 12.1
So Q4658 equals 1.4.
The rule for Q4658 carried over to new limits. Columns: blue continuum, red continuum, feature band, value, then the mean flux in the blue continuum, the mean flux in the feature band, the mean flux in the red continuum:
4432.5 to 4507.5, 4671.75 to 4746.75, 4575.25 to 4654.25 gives -3.3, 10.2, 11.3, 11.3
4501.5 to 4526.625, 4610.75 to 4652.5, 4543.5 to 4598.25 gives 1.2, 10.9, 10.9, 11.5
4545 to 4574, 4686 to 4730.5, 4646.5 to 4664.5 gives 0.5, 10.9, 10.9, 11.3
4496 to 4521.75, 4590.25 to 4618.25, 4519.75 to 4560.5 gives 3.2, 11.1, 10.3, 11.3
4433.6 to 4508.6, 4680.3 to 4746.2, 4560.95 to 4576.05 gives -0.7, 10.2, 11.1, 11.3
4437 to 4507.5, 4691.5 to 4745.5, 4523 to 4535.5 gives 1.1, 10.2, 9.57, 11.4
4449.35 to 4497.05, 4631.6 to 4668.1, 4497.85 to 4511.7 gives -1.5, 10.1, 11.4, 11.1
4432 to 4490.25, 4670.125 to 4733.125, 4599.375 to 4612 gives -0.7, 9.9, 11.3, 11.2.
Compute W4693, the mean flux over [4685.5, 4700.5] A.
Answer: 11.1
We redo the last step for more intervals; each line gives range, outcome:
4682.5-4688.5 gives 11.2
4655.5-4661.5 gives 10.9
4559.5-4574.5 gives 11.2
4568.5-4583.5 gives 11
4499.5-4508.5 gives 11.6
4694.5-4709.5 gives 10.9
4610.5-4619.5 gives 11.5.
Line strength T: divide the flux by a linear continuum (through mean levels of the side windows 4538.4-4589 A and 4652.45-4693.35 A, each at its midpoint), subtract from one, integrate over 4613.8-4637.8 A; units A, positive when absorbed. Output -1.9 A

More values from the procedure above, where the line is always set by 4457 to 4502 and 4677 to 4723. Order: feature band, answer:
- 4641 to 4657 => -0.07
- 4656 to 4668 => 0.15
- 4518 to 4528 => 0.35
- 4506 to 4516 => -0.88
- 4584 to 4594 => -0.35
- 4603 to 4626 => -1.52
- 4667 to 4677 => 0.26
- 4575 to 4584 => -0.15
